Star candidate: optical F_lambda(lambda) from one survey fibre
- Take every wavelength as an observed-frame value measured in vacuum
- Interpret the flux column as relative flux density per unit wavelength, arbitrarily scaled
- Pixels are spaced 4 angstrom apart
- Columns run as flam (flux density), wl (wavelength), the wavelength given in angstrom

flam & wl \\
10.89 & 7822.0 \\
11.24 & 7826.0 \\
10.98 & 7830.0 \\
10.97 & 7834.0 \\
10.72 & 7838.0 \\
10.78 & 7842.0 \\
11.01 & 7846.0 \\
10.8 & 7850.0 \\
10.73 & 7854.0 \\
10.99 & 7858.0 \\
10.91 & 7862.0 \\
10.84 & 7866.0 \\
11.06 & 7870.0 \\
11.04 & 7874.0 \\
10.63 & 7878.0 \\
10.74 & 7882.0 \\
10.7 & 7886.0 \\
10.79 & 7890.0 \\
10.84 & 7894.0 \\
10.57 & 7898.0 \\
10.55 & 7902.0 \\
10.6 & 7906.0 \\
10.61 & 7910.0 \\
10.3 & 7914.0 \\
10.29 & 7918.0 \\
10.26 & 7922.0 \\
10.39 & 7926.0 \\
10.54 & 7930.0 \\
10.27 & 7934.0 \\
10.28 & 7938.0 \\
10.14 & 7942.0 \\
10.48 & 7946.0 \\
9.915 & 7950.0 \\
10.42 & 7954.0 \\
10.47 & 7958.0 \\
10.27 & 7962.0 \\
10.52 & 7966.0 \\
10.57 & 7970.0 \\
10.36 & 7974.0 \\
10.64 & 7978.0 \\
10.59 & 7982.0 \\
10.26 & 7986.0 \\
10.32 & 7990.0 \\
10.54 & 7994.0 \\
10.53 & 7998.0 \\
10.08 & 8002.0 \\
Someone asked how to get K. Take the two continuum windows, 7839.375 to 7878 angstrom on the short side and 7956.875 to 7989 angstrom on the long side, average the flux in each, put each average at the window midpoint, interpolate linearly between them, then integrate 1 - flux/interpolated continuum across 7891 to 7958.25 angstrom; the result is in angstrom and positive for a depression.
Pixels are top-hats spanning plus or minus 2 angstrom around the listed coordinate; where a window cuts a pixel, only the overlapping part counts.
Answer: 1.4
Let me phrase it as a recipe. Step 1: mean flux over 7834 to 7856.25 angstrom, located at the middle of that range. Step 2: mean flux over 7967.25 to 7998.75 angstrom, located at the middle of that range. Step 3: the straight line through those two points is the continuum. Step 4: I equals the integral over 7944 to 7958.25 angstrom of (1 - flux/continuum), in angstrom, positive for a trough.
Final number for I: 0.3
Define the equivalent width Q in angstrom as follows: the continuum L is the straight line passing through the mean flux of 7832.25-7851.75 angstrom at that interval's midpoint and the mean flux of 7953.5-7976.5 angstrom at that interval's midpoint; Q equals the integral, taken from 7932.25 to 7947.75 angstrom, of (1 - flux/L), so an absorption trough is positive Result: 0.35 angstrom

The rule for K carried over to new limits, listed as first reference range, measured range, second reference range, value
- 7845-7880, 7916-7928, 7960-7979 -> 0.4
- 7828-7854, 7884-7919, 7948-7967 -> -0.1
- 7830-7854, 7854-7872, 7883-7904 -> -0.2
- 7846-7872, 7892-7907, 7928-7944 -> -0.1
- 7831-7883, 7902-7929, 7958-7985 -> 0.6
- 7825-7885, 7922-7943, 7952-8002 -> 0.6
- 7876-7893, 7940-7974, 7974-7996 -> 0.6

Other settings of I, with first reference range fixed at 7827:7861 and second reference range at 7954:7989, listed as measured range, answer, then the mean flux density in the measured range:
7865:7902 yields -0.1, 10.8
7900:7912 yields 0.1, 10.6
